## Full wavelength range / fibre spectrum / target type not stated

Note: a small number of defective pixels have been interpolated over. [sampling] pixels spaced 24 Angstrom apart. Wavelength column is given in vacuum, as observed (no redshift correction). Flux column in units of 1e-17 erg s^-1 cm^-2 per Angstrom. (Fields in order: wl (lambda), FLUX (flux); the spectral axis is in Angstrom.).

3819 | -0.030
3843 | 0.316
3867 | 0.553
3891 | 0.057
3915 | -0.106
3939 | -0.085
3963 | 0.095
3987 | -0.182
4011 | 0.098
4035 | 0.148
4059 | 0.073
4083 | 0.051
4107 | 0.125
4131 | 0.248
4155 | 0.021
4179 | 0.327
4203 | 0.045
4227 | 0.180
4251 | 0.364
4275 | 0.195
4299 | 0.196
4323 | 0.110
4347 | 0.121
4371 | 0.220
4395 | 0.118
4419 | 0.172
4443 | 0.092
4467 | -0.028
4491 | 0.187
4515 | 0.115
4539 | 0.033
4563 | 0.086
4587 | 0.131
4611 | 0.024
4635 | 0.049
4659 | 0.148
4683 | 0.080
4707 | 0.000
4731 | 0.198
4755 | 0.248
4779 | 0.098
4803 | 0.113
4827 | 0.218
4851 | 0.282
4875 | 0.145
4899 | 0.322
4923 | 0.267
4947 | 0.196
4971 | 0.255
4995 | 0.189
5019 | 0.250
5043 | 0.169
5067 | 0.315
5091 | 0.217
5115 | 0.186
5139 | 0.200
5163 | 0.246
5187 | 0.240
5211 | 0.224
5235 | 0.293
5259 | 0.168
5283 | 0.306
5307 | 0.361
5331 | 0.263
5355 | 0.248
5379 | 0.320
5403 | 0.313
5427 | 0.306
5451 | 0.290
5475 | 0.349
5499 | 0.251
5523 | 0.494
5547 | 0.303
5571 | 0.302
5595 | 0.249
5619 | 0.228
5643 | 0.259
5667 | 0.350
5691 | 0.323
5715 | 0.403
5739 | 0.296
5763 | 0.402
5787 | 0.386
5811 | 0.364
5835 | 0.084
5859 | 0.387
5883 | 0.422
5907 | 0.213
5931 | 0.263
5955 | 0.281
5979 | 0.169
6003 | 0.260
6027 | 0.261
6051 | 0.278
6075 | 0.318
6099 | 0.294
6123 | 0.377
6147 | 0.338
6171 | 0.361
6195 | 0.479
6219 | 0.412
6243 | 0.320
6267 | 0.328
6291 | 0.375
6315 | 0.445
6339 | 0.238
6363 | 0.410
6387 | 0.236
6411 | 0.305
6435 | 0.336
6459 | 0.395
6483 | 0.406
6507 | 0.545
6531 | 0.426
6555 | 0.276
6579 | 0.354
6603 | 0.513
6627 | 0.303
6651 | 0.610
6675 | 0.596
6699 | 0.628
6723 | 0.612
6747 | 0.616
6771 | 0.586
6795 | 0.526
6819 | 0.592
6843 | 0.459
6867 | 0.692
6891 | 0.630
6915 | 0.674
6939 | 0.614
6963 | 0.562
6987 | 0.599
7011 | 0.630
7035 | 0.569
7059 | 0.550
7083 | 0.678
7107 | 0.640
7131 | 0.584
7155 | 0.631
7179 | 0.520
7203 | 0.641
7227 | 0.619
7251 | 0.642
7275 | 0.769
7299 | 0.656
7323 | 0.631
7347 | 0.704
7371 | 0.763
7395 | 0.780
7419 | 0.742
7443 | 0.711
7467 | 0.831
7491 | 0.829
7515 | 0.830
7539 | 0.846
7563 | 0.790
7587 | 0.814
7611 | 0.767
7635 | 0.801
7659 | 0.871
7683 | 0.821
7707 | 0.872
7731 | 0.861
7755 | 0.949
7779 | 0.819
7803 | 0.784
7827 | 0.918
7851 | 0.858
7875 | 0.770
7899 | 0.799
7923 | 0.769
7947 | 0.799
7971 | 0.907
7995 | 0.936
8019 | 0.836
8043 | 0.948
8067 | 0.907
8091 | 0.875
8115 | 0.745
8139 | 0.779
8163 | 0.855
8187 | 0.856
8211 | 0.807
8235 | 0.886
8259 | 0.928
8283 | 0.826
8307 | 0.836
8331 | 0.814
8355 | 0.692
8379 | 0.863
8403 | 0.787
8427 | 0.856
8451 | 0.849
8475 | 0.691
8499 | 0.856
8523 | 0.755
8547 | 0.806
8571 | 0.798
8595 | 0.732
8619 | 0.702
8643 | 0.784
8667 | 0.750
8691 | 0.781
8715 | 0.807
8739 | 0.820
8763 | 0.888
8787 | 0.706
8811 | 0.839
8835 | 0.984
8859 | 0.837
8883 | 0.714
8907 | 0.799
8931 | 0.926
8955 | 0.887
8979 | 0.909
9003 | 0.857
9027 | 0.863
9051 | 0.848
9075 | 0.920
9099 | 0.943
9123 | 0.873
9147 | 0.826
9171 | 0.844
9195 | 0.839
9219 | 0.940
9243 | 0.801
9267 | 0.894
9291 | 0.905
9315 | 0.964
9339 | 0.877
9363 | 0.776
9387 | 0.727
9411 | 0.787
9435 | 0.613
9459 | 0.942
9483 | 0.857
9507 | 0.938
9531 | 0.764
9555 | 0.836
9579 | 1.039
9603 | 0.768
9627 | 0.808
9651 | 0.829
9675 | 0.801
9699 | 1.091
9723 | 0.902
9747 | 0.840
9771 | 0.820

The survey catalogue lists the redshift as 0.668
